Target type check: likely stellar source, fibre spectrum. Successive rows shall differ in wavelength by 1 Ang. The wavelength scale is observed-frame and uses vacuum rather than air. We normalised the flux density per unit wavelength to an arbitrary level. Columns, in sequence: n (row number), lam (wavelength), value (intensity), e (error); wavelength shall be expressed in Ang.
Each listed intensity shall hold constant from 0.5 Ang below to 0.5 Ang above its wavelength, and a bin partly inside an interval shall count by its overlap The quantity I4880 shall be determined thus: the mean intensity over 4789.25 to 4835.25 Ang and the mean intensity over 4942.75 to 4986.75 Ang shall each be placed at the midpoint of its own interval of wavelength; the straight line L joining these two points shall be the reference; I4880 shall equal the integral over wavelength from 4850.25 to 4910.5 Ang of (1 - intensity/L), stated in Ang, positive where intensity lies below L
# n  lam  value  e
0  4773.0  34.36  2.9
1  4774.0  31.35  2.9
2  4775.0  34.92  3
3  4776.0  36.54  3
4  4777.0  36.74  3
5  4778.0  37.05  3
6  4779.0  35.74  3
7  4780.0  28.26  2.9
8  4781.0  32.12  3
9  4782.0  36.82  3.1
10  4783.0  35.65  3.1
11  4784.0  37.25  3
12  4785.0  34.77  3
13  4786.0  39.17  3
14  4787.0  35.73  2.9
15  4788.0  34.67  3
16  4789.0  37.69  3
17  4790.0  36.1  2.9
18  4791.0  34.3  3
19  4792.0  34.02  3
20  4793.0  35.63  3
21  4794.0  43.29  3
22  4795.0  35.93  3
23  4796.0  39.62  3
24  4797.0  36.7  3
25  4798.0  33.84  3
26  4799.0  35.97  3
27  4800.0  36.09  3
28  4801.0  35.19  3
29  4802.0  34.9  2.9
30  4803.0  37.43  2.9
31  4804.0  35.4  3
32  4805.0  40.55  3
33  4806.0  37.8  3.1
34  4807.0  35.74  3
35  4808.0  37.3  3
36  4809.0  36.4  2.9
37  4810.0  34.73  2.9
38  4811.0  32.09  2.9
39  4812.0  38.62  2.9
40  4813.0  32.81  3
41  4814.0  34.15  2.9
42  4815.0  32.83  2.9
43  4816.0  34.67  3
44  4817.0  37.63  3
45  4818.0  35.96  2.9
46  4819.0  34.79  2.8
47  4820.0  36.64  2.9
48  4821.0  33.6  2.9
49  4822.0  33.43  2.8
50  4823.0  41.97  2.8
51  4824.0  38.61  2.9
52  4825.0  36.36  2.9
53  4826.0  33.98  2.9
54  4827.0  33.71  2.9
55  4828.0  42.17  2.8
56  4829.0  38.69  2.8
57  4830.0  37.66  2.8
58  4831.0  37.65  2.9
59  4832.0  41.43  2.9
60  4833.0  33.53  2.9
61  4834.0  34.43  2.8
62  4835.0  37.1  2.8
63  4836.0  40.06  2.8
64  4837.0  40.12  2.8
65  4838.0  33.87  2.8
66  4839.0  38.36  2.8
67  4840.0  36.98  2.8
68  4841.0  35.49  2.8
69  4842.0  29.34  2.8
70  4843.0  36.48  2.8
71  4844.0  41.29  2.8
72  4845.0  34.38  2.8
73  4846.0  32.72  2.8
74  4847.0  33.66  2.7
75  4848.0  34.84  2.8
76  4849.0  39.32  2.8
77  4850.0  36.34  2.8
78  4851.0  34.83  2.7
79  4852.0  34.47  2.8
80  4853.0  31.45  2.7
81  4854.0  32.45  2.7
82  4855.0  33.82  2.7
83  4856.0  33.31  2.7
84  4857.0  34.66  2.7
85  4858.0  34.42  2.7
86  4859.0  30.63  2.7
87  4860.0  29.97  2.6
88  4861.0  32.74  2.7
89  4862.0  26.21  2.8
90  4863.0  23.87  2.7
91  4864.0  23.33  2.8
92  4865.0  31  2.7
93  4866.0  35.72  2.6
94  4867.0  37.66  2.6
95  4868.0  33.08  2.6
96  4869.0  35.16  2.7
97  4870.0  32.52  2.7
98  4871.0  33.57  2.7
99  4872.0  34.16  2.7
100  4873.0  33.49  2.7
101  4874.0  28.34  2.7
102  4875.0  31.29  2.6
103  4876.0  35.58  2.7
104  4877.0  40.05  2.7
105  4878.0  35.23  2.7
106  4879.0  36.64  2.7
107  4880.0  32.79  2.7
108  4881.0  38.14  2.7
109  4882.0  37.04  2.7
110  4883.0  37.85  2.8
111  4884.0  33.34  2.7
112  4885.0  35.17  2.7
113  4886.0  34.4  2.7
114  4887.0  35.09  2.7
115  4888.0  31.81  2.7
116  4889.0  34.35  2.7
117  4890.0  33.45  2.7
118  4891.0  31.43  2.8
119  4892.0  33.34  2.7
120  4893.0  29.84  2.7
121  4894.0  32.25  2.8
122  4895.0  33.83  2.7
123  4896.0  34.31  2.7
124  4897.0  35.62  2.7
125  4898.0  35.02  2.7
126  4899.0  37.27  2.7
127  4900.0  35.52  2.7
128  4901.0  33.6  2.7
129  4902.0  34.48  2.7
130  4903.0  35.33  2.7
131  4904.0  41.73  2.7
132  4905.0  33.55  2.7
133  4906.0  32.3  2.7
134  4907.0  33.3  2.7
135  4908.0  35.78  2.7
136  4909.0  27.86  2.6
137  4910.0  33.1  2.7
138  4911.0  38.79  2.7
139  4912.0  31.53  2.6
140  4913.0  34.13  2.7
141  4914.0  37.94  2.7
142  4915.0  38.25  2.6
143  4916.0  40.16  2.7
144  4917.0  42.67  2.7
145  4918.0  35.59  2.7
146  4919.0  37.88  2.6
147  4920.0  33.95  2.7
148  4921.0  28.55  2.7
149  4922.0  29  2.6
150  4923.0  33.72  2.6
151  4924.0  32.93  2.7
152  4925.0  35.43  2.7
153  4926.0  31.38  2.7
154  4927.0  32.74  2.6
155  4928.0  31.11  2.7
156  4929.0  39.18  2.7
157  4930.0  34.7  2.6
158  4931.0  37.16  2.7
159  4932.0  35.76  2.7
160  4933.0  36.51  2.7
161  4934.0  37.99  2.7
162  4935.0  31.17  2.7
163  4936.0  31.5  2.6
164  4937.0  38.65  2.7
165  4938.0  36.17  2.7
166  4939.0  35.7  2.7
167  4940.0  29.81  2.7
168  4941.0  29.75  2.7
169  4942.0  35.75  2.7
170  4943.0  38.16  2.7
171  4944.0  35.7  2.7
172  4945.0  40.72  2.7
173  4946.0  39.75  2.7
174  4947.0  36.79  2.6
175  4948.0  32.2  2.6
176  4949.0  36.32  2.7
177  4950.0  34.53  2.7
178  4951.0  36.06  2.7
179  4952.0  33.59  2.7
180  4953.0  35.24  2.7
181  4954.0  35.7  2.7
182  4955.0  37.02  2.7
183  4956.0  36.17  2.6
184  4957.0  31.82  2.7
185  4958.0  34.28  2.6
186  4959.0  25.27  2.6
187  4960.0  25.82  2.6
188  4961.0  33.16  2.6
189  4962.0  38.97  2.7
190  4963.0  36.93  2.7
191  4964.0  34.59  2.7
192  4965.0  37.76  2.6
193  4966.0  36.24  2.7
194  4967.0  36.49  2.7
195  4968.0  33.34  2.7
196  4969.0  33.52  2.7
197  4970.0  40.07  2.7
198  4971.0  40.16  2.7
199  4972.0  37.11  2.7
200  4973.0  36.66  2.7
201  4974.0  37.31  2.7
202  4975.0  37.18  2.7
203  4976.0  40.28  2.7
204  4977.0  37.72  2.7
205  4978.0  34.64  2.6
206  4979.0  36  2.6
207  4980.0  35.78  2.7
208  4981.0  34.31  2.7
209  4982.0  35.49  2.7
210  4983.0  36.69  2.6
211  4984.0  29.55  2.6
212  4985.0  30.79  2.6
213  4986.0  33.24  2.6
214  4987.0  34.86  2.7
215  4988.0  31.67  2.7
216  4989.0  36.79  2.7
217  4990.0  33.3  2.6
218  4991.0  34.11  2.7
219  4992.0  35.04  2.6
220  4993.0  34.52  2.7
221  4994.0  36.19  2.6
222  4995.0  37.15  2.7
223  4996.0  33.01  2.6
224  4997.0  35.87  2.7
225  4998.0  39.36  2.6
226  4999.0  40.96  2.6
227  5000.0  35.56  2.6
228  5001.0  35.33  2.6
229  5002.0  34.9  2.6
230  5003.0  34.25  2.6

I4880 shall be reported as 4.0 Ang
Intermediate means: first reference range 36.3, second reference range 35.4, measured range 33.6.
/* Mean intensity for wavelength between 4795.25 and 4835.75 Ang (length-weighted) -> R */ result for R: 36.3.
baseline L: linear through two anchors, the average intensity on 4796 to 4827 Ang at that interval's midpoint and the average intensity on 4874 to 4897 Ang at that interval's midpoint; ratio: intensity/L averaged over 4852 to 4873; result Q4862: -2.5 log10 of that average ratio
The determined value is 0.09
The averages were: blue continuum 35.9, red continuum 34.3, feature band 32.1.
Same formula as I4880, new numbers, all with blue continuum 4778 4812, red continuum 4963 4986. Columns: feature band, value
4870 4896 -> 1.4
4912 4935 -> 0.5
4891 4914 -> 1.1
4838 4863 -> 1.5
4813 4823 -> 0.3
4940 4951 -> 0.1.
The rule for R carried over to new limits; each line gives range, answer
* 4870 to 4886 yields 34.8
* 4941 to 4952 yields 36.1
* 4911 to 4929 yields 34.8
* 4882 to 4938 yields 34.6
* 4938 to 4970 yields 34.9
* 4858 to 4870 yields 31.1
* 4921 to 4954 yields 34.8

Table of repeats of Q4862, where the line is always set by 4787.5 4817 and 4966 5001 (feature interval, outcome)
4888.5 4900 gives 0.07 mag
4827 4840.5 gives -0.05 mag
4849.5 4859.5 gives 0.07 mag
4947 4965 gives 0.05 mag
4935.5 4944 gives 0.04 mag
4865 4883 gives 0.04 mag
